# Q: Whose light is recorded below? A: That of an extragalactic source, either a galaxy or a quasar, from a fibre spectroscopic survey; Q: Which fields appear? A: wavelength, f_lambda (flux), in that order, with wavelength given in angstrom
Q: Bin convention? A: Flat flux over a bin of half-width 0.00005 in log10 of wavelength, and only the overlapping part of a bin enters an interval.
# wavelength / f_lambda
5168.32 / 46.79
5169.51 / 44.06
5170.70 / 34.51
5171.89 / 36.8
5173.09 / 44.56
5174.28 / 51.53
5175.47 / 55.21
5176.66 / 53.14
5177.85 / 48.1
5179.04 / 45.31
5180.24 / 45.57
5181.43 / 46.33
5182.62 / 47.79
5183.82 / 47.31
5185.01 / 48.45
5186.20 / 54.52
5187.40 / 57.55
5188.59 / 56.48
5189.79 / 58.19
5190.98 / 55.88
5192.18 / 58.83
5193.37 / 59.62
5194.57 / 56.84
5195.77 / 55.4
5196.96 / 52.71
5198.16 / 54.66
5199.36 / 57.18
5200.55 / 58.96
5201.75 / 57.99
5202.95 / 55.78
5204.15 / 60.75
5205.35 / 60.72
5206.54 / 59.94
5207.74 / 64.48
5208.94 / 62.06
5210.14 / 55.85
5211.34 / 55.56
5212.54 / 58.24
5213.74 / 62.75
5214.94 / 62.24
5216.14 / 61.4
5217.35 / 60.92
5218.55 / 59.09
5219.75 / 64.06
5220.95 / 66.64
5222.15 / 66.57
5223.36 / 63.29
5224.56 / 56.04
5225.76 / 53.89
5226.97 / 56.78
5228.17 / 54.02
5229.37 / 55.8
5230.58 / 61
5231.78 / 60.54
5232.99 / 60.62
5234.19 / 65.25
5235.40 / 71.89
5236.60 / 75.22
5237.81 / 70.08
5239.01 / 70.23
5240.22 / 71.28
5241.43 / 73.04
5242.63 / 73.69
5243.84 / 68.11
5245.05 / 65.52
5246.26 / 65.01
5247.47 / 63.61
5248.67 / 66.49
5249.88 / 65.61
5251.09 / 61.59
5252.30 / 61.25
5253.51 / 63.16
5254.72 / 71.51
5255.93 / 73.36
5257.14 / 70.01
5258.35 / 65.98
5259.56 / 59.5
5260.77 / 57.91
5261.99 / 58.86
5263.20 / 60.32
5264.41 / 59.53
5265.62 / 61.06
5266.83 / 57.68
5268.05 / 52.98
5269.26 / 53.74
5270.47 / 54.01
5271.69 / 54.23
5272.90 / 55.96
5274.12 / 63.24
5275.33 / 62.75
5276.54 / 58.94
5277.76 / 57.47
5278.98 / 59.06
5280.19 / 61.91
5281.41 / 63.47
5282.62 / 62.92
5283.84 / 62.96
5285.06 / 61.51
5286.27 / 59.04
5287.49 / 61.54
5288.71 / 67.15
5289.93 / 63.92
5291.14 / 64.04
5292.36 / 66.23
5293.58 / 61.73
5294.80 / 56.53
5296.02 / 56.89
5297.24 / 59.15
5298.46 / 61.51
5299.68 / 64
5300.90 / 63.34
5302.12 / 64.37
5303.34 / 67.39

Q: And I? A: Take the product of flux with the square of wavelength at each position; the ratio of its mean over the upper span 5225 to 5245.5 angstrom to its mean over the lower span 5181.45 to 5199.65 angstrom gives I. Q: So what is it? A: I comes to 1.2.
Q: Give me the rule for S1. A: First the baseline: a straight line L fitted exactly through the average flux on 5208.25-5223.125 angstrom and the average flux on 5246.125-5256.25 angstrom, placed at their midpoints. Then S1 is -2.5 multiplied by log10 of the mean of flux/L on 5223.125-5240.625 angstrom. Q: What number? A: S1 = 0.01 mag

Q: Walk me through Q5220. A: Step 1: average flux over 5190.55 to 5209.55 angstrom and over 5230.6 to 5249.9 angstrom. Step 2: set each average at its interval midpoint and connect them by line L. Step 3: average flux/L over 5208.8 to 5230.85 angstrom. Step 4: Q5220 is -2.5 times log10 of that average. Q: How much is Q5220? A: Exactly 0.06 mag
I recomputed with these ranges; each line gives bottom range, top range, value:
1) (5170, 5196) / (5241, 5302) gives 1.27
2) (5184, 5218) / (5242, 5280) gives 1.10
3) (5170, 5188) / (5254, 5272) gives 1.31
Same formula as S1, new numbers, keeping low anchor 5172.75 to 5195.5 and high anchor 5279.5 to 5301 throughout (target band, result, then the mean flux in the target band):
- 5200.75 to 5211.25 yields -0.10 mag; 59.5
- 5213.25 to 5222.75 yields -0.14 mag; 63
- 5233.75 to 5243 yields -0.24 mag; 71.4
